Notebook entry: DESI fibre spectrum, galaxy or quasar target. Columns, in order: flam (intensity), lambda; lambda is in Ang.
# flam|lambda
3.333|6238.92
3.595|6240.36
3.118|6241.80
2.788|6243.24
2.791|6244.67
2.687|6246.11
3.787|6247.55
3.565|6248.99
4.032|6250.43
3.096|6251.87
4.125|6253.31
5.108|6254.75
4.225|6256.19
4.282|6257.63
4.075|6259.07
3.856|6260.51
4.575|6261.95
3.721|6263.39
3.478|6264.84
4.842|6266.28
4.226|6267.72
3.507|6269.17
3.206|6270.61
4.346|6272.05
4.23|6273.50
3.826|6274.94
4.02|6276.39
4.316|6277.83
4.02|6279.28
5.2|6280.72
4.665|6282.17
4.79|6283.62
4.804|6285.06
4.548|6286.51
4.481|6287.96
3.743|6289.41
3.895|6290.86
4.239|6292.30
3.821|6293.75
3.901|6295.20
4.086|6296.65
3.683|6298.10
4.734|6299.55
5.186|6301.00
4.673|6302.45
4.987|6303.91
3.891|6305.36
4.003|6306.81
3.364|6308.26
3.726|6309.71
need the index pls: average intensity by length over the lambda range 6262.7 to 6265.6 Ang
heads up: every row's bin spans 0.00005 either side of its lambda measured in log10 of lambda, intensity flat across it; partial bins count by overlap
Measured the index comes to 3.61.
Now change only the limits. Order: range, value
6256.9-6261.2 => 4.08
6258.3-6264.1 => 4.06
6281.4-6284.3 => 4.72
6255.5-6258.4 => 4.25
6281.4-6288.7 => 4.65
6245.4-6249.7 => 3.35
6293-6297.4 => 3.93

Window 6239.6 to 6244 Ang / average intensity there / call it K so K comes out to 3.16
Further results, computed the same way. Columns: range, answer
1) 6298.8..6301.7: 4.95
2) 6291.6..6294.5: 4.02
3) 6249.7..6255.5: 4.09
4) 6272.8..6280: 4.08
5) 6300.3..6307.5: 4.55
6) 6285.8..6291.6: 4.17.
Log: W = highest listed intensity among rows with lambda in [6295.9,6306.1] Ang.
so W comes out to 5.186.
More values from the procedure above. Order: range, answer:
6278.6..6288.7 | 5.2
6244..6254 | 4.125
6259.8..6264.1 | 4.575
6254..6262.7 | 5.108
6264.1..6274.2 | 4.842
